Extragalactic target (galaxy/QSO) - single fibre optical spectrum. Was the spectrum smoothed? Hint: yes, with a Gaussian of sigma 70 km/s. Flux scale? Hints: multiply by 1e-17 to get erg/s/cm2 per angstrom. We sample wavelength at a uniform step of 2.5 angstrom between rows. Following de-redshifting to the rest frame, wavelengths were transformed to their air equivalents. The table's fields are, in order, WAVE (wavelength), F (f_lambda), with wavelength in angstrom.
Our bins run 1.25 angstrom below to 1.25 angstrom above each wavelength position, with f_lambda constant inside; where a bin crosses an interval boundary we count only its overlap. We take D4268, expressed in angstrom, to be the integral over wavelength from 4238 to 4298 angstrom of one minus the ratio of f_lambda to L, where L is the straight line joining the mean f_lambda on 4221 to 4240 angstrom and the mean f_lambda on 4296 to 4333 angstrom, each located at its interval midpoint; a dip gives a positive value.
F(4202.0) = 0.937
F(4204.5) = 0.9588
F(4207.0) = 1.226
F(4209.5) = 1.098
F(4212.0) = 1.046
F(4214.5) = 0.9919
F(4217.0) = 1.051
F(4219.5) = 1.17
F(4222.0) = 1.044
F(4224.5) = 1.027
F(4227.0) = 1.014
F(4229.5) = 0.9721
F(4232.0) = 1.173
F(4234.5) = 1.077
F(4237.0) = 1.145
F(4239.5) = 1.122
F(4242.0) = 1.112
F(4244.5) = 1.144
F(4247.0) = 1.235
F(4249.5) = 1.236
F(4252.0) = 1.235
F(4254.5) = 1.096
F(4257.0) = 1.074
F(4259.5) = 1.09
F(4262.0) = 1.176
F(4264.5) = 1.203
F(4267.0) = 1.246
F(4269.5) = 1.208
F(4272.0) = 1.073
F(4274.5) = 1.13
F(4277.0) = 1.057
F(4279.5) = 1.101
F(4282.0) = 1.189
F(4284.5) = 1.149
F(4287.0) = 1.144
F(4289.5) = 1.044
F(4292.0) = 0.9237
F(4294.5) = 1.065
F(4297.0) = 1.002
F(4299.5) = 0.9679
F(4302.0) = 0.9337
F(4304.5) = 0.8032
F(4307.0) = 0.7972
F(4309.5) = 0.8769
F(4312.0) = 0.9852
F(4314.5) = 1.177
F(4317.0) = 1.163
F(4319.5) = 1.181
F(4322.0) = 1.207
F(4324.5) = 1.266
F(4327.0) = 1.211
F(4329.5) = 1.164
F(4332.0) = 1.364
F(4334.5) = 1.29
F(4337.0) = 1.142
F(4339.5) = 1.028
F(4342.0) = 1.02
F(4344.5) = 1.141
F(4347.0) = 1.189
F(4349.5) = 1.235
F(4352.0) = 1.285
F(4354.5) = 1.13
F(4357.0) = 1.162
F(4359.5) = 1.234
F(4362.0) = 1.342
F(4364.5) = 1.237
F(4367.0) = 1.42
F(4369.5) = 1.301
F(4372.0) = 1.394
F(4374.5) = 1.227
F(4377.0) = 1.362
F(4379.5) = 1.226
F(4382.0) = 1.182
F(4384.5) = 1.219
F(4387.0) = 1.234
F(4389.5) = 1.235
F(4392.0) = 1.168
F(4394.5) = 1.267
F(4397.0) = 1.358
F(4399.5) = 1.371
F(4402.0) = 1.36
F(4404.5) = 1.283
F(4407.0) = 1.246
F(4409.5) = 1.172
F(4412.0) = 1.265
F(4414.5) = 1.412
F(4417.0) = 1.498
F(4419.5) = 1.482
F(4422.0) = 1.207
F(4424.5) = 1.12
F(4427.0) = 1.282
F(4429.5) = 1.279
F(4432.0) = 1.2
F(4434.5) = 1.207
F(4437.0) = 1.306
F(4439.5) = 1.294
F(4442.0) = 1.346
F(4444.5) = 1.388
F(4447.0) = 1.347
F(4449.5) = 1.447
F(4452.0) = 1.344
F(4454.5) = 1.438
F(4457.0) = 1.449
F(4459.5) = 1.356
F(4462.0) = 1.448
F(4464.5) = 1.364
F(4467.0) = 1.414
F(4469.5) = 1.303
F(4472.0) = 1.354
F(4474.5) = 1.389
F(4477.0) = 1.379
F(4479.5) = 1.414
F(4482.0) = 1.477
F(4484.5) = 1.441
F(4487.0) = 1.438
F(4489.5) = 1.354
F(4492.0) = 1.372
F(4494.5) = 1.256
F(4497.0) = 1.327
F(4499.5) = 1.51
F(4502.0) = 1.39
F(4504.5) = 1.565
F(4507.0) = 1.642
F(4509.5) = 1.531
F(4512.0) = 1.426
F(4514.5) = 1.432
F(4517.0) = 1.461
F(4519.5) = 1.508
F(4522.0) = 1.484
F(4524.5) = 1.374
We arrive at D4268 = -3.2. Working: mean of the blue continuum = 1.07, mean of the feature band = 1.13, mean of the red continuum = 1.07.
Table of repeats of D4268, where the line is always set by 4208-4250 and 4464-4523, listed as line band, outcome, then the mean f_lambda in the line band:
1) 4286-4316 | 5.3 angstrom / 0.977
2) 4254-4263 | 0.2 angstrom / 1.11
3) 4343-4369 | 0.4 angstrom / 1.24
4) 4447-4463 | -0.3 angstrom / 1.41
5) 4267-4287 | 0.3 angstrom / 1.14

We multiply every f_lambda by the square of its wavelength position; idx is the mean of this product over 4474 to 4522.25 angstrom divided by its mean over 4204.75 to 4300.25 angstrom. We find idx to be 1.46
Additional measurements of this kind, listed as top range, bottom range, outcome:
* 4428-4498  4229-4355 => 1.32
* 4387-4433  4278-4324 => 1.30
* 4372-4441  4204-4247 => 1.28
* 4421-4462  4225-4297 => 1.28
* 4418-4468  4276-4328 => 1.35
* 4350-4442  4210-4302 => 1.24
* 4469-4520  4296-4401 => 1.29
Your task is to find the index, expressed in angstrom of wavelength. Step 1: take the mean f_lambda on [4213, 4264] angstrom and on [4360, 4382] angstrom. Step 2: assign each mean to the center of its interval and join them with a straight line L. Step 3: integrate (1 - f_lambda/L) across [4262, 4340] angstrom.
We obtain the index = 6.44 angstrom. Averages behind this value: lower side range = 1.11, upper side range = 1.3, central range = 1.1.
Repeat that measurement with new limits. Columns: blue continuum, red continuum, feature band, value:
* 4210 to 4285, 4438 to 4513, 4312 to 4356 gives 1.6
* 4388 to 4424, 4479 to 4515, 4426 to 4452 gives 0.8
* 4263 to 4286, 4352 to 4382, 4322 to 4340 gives 0.1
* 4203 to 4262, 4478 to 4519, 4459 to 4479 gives 0.4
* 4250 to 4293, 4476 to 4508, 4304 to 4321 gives 2.5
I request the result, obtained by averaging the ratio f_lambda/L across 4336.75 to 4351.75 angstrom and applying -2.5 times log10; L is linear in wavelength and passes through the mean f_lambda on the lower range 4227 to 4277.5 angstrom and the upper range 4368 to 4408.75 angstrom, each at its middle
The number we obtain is 0.09 mag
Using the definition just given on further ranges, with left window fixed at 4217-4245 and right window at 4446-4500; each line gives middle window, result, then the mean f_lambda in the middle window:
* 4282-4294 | 0.078 mag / 1.08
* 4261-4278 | -0.021 mag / 1.16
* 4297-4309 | 0.305 mag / 0.889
